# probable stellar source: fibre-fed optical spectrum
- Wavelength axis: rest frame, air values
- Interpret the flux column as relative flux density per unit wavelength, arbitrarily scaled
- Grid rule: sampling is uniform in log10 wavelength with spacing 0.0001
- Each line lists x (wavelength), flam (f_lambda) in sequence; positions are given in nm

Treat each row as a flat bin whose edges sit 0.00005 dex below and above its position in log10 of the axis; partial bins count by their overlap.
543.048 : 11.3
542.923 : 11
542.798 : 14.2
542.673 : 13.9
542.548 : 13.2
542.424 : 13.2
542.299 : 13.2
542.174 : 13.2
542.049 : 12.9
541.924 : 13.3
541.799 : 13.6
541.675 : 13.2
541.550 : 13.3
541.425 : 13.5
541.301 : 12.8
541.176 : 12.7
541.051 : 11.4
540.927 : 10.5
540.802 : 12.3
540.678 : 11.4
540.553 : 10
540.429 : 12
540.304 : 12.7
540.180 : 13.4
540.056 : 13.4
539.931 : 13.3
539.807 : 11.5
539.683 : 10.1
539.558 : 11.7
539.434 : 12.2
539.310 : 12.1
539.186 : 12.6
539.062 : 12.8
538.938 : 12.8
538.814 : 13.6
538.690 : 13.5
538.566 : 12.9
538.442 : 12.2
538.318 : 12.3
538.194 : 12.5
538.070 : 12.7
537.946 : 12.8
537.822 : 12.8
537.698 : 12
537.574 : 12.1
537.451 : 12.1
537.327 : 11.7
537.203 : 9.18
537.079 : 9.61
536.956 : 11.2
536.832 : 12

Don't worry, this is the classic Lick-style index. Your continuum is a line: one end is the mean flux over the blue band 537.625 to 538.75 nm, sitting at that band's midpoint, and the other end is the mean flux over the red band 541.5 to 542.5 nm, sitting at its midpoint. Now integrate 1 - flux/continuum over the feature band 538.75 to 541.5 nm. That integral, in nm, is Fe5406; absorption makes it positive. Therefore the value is 0.151 nm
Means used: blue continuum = 12.6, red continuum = 13.2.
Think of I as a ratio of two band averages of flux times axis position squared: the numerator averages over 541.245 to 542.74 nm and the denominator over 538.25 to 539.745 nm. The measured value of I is 1.08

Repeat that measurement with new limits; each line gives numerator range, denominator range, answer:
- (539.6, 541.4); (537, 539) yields 0.99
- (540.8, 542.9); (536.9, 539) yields 1.08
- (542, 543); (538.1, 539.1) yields 1.03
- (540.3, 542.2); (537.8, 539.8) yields 1.01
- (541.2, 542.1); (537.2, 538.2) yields 1.11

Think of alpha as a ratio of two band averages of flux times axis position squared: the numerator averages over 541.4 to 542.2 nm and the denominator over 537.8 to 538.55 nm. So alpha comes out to 1.1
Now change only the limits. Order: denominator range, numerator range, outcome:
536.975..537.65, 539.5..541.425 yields 1.11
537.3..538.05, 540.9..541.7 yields 1.03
